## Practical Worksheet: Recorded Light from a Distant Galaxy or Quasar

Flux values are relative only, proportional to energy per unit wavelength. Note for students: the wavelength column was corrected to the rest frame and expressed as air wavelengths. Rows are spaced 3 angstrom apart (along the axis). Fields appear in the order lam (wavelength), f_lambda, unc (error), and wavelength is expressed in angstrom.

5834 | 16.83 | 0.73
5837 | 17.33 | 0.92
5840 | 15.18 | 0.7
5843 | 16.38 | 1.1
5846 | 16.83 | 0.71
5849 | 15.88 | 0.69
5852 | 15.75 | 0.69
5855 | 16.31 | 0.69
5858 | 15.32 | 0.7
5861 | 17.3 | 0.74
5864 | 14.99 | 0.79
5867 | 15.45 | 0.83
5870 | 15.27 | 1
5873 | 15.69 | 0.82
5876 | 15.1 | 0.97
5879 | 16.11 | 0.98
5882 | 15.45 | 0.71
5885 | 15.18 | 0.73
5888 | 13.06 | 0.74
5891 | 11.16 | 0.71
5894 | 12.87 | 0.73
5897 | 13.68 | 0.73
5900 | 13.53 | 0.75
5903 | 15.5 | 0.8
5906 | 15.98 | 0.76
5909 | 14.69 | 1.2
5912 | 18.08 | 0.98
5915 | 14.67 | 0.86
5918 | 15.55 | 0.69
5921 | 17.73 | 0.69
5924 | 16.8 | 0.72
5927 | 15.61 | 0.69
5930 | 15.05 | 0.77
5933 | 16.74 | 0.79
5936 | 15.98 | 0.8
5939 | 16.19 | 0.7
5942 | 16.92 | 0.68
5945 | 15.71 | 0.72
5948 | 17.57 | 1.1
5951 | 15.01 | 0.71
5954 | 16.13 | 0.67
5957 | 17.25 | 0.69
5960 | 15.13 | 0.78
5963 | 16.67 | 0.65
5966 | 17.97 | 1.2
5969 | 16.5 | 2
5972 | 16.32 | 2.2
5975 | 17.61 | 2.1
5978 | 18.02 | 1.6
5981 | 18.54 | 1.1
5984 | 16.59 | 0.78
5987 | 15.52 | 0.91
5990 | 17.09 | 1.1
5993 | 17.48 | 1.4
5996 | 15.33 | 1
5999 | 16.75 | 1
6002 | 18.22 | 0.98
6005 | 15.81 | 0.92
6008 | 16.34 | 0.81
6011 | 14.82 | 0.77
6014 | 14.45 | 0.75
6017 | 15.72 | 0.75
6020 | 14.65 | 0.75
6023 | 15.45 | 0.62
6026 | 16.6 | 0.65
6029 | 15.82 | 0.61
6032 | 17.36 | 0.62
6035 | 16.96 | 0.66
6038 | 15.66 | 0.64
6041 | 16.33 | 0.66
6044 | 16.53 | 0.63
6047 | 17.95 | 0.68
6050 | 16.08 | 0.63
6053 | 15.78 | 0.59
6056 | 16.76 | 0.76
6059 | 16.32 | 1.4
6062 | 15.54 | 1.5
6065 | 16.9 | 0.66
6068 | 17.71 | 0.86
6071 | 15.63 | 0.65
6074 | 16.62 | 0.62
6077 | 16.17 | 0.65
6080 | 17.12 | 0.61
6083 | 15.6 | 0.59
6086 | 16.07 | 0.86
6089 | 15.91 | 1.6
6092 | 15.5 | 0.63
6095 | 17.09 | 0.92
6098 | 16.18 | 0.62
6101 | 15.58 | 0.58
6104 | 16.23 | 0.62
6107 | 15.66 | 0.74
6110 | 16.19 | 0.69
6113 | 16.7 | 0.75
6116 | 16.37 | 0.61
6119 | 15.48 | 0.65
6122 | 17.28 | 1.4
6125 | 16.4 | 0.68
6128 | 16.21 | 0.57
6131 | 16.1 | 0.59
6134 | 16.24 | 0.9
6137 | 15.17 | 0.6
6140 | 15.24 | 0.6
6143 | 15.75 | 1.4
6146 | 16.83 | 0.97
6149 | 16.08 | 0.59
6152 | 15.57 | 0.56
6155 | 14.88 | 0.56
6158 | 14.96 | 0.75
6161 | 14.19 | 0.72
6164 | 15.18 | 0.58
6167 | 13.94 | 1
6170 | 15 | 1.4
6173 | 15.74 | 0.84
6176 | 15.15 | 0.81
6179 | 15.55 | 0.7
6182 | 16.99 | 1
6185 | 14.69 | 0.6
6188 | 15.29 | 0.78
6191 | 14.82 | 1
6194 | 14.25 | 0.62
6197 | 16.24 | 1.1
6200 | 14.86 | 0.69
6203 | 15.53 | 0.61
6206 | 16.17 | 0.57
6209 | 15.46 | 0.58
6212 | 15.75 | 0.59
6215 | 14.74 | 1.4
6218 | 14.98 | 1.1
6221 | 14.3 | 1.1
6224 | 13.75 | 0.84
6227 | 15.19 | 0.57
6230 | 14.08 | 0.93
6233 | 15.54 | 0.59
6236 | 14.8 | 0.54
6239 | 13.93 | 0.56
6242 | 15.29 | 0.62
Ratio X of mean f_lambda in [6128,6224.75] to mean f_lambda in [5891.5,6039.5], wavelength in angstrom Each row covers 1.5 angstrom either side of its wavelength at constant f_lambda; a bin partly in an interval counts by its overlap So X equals 0.95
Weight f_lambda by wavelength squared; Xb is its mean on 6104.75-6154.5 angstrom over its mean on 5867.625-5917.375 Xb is 1.2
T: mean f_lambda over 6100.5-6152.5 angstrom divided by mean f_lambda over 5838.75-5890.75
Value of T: 1.04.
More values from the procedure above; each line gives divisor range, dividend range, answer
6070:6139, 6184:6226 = 0.93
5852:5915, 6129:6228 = 1.02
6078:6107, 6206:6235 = 0.93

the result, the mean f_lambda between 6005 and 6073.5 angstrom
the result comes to 16.2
